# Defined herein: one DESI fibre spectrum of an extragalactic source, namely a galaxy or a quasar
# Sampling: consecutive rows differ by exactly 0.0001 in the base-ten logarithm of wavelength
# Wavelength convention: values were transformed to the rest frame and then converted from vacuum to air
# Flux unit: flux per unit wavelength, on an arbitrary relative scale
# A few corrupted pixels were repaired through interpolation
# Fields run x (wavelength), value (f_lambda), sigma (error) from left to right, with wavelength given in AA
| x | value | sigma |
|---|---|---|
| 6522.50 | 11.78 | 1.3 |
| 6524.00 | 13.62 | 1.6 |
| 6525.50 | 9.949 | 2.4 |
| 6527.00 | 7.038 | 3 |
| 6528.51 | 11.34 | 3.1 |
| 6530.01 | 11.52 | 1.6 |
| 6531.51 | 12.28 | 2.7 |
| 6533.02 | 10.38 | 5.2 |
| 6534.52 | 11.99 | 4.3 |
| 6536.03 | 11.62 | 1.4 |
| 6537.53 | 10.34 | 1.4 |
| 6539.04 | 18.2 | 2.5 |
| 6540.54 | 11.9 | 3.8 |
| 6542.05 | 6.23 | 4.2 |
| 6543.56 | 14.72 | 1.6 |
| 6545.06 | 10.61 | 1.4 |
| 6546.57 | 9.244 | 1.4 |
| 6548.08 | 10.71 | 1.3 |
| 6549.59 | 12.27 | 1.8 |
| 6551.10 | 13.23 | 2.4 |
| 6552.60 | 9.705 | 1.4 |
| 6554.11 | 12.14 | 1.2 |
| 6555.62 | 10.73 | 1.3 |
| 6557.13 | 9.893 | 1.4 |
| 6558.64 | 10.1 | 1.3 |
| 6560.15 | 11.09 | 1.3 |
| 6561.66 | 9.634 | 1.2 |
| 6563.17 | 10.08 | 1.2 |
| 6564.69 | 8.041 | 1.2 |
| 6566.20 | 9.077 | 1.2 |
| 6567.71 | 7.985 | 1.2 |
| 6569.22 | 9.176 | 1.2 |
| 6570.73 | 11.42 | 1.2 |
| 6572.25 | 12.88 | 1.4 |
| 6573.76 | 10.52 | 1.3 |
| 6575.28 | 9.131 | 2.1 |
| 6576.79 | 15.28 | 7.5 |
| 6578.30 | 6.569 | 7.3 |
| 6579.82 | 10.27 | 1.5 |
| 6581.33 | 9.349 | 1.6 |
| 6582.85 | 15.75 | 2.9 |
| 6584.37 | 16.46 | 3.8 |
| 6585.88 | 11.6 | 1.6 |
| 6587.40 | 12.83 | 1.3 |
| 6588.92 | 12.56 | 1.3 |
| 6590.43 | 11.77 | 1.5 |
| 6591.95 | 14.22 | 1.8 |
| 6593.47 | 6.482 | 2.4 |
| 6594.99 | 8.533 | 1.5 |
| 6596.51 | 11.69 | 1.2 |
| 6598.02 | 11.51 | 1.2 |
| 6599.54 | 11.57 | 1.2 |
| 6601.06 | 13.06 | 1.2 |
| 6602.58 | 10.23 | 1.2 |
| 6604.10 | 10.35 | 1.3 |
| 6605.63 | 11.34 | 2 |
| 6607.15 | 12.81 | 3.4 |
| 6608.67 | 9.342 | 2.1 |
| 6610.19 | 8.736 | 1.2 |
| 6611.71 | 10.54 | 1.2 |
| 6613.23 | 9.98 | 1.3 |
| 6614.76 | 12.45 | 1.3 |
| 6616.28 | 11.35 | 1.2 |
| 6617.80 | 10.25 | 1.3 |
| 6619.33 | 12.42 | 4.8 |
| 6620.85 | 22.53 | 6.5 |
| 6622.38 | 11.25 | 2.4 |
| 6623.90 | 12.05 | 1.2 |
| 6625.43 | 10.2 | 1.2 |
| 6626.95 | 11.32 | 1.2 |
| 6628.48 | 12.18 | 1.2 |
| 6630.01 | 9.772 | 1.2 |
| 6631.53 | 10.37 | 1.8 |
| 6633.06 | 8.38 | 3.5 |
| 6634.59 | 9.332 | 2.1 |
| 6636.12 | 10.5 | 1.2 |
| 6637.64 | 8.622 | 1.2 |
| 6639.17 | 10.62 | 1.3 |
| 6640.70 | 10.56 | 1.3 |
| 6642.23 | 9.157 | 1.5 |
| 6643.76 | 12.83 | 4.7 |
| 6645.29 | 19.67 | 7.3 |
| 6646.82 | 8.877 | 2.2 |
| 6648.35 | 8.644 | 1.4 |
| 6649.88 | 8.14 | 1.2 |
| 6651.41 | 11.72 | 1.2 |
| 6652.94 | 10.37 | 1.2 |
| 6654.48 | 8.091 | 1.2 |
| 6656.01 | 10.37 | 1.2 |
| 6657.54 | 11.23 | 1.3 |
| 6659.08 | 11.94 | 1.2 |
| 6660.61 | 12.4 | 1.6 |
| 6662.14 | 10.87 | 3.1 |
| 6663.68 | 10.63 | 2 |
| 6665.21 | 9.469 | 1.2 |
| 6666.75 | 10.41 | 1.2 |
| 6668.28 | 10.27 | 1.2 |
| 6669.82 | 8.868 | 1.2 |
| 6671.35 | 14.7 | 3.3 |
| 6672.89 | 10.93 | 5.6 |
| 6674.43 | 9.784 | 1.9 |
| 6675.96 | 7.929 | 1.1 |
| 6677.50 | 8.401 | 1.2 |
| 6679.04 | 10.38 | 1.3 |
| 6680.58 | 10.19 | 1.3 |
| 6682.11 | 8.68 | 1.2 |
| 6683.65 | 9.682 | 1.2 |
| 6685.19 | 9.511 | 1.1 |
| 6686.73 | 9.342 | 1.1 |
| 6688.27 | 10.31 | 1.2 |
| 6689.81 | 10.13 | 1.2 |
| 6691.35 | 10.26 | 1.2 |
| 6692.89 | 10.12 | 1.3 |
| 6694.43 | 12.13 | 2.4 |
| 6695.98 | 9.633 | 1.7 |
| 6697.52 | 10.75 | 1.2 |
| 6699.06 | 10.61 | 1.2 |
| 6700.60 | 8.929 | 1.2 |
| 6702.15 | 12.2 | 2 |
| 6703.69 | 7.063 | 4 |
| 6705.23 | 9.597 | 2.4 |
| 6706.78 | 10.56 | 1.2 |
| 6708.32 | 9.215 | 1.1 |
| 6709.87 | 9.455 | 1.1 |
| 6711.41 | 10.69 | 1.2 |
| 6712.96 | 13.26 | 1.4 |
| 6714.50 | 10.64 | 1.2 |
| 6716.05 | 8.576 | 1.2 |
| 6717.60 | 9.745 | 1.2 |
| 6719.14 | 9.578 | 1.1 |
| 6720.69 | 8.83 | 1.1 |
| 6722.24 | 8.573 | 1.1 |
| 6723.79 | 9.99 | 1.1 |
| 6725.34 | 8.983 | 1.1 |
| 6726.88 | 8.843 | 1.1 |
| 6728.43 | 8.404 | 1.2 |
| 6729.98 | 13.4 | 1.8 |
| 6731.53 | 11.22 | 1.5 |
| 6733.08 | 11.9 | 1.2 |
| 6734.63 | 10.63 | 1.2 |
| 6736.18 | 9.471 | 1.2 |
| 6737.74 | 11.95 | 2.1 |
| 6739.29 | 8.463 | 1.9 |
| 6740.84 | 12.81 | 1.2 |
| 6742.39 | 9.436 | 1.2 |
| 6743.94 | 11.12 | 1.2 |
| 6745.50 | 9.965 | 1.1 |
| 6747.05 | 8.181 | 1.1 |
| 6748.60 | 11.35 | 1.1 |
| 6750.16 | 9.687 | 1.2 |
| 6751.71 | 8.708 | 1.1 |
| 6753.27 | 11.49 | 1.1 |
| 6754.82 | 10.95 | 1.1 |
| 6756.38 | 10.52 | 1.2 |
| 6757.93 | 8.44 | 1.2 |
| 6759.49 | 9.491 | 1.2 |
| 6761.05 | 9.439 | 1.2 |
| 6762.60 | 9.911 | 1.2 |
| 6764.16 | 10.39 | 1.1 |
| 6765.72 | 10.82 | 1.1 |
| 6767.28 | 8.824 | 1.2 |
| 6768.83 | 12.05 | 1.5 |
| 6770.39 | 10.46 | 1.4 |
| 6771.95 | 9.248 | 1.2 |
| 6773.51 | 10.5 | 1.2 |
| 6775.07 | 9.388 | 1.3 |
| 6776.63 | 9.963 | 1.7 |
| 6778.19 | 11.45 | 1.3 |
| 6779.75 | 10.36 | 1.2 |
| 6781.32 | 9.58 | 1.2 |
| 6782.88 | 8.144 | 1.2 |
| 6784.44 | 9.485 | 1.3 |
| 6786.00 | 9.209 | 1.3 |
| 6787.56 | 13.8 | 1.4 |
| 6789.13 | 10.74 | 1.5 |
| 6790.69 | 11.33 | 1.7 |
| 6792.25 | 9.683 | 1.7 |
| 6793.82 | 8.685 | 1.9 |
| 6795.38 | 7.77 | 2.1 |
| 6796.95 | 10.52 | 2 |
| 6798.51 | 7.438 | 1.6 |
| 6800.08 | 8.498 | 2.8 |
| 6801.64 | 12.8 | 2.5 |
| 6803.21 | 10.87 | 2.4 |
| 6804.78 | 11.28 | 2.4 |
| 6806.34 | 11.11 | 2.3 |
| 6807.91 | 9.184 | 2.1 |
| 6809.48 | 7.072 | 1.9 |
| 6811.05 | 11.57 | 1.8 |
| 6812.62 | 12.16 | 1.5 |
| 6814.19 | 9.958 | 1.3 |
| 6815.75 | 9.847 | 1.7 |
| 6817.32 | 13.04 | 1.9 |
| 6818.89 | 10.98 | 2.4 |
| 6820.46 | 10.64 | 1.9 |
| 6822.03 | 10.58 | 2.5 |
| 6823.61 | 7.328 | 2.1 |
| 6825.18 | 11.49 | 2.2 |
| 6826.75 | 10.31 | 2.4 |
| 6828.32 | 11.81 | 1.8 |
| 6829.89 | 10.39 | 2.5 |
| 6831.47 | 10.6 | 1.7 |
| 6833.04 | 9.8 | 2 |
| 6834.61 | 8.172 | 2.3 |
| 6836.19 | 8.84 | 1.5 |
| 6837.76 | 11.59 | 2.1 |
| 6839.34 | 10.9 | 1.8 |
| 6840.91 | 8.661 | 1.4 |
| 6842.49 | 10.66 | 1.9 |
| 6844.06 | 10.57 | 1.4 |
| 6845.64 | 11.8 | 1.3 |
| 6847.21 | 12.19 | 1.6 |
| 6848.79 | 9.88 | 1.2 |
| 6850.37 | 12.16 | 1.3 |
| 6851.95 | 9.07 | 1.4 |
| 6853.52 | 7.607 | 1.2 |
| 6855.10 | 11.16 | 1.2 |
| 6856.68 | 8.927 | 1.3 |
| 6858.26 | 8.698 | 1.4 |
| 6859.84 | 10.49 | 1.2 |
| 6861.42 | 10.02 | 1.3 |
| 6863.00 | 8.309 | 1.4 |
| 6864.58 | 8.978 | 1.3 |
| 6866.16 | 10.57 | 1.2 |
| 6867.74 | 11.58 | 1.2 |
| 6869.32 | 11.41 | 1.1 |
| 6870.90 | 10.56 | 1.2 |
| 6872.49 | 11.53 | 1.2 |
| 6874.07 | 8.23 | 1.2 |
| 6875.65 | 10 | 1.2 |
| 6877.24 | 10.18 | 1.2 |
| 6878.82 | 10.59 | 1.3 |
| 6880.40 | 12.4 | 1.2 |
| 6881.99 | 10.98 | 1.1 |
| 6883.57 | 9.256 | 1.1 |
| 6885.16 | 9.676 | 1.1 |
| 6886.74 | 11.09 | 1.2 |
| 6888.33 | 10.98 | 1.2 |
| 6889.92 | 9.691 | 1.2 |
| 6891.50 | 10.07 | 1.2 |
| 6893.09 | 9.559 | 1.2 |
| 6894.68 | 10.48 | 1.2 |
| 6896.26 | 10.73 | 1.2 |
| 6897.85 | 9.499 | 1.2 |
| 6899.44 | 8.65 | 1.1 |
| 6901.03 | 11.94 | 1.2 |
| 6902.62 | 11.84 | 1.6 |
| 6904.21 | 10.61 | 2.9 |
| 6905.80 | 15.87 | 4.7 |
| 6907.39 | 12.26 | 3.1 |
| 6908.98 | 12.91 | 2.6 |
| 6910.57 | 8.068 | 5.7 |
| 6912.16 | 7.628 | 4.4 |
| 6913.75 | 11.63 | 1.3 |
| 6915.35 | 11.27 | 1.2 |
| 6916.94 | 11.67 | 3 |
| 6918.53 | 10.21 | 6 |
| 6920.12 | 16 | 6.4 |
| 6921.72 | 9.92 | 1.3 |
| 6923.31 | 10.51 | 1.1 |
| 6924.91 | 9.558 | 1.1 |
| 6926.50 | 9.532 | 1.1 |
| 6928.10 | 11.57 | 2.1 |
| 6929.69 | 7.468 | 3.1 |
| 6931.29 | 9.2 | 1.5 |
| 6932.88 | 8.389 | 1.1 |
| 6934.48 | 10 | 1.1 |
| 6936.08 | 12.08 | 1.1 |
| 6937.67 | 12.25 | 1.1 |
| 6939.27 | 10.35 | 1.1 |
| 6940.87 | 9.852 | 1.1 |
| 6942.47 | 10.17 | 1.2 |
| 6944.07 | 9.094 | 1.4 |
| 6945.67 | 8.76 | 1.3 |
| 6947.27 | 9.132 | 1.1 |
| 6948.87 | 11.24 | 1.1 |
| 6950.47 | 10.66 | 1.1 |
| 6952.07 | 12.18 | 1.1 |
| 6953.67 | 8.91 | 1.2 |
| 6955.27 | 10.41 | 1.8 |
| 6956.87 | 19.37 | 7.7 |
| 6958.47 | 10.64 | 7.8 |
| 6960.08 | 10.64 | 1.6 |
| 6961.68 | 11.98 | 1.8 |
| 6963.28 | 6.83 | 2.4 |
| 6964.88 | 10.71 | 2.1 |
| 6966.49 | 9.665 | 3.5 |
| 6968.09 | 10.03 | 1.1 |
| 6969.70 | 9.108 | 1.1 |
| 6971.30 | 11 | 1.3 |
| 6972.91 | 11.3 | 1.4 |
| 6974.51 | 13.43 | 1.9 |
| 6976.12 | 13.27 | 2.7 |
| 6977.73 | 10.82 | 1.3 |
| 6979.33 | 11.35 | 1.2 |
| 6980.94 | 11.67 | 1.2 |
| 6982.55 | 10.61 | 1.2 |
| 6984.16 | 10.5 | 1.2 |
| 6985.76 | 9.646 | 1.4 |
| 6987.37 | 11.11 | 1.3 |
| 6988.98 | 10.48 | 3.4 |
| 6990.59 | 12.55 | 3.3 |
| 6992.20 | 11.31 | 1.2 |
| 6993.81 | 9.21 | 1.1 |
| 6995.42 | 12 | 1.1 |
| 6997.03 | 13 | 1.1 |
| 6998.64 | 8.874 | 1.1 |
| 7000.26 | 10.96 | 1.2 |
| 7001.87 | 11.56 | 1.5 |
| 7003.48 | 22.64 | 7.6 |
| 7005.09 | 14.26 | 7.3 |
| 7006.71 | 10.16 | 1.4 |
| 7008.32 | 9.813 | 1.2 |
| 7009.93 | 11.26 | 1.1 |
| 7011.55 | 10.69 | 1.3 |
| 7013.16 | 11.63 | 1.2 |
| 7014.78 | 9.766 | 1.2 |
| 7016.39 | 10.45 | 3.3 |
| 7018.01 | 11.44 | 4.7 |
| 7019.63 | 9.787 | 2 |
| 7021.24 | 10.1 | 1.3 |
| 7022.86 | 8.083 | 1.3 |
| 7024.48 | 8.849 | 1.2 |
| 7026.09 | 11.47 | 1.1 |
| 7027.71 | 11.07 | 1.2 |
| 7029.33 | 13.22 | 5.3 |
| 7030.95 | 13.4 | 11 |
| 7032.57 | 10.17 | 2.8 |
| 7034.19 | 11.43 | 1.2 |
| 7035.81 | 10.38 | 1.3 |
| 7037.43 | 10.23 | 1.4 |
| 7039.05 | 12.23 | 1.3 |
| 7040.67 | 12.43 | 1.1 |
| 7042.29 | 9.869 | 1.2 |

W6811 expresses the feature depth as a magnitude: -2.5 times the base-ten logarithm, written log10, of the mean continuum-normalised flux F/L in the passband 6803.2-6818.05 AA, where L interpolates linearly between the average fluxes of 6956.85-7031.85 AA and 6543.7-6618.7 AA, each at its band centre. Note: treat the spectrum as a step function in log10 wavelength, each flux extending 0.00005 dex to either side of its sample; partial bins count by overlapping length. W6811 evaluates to 0.05 mag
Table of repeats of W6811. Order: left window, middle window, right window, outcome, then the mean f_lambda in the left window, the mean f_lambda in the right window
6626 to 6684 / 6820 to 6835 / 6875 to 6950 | 0.04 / 10.4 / 10.5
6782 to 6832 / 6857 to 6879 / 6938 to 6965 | 0.04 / 10.3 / 10.7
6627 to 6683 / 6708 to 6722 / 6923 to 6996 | 0.05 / 10.4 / 10.7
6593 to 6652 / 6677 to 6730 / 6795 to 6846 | 0.09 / 11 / 10.3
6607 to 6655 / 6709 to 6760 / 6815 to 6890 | 0.06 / 11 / 10.3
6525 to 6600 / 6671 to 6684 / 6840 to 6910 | 0.09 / 11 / 10.5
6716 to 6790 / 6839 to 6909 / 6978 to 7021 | 0.03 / 10.1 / 11.4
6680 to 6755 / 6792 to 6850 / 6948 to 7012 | 0.04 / 10.1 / 11.4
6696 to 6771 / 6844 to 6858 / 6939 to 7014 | 0.03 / 10.1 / 11.2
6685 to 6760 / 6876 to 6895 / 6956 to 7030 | 0.04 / 10.1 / 11.3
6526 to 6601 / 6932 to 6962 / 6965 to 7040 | 0.04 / 11.1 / 11.2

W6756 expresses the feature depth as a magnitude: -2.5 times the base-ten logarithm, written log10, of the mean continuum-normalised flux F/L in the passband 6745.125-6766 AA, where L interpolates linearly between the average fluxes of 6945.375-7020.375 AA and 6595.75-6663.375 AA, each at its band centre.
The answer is 0.13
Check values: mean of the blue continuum 11.1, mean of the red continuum 11.2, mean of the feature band 9.93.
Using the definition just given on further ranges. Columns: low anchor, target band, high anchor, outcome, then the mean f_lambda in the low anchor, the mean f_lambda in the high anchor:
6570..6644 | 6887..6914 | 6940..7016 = 0.045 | 11.3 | 11.2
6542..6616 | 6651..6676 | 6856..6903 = 0.009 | 10.9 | 10.2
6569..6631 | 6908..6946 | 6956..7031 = 0.097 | 11.5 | 11.3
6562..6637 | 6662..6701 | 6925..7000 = 0.094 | 11.1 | 10.7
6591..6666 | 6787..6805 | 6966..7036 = 0.091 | 11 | 11.2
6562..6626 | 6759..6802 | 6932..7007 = 0.127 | 11.3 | 11.2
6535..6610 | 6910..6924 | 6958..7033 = 0.030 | 11.1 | 11.1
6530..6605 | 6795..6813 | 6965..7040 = 0.118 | 11.1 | 11.2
